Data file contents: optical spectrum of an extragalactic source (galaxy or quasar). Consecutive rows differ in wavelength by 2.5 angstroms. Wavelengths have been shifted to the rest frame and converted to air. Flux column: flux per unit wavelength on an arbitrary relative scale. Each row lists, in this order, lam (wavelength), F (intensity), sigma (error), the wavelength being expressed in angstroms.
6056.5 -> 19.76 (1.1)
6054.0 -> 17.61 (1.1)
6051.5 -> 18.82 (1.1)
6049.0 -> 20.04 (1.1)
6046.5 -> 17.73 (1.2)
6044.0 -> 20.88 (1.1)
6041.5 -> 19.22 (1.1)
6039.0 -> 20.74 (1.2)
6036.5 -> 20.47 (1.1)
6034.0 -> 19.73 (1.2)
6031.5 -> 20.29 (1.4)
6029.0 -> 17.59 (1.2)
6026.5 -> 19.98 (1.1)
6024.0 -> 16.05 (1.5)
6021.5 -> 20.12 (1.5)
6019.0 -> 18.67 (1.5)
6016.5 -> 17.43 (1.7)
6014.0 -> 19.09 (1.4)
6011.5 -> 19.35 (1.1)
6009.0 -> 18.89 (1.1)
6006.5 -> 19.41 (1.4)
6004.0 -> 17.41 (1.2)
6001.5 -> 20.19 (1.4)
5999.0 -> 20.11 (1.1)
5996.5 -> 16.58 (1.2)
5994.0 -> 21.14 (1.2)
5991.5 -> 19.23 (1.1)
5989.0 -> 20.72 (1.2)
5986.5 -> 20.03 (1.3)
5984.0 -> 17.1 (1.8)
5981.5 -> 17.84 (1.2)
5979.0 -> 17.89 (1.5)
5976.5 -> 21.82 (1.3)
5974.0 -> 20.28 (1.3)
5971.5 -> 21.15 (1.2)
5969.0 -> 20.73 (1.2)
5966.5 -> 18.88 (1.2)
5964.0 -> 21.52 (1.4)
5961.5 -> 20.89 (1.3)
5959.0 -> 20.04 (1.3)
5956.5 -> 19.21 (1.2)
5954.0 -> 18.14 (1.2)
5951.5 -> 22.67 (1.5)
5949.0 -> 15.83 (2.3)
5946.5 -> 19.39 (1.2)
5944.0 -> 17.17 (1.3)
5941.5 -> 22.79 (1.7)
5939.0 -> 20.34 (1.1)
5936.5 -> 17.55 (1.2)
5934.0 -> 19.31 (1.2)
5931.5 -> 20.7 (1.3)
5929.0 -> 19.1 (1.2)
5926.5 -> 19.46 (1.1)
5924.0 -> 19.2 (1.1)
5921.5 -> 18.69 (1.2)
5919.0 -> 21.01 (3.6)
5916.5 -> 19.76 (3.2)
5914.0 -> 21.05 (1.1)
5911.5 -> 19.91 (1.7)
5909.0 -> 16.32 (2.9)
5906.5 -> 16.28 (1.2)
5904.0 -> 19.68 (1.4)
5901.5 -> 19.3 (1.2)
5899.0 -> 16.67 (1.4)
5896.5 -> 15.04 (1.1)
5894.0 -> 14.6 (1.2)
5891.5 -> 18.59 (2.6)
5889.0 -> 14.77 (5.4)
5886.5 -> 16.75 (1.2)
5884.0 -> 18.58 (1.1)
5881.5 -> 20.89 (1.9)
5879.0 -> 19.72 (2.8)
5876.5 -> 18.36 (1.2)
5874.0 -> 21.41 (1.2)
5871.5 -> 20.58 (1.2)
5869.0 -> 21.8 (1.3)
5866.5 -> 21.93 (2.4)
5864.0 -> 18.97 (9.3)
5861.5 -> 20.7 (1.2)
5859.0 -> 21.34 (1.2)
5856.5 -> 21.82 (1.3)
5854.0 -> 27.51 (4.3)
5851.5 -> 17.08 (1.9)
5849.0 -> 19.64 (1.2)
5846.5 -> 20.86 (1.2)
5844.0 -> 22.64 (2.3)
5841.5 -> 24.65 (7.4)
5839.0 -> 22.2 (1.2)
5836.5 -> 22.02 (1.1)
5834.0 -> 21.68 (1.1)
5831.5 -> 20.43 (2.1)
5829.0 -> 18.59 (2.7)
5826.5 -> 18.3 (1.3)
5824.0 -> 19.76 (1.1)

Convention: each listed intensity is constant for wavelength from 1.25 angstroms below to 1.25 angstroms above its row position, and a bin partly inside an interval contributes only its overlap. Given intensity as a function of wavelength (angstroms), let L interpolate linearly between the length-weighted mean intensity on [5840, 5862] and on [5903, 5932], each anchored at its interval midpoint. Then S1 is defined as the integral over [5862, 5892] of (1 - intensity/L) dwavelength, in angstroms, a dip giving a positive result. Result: 2.05 angstroms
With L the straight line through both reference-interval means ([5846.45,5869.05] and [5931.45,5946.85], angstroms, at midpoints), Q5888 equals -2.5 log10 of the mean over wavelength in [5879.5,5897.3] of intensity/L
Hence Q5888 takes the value 0.19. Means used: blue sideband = 21.1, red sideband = 19.5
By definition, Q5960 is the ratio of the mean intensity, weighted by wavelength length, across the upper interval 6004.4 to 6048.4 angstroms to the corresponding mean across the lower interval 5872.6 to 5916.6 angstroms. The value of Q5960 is 1.05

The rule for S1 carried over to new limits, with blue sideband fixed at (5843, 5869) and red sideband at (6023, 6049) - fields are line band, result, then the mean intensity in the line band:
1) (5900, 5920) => 1.52 angstroms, 19.1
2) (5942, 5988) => 1.27 angstroms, 19.5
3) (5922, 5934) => 0.57 angstroms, 19.5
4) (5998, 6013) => 0.35 angstroms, 19.2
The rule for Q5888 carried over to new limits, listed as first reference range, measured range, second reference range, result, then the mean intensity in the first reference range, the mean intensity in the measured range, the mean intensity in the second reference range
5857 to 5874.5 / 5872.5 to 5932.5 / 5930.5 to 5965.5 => 0.10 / 21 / 18.6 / 19.7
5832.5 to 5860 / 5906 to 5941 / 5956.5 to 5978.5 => 0.09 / 21.9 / 19.3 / 20.5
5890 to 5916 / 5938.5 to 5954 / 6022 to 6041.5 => -0.07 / 17.8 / 19.5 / 19.3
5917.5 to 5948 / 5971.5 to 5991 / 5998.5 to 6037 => -0.01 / 19.5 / 19.5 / 19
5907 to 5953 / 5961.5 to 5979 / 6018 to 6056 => -0.07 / 19.4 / 20.5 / 19.2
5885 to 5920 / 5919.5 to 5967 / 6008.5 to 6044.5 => -0.07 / 17.8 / 19.6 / 19.2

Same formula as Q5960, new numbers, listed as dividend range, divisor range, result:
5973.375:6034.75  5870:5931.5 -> 1.02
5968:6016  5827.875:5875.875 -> 0.91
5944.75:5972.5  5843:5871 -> 0.93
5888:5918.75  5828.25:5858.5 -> 0.82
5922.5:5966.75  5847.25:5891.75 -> 0.98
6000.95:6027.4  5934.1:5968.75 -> 0.96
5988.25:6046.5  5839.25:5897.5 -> 0.96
